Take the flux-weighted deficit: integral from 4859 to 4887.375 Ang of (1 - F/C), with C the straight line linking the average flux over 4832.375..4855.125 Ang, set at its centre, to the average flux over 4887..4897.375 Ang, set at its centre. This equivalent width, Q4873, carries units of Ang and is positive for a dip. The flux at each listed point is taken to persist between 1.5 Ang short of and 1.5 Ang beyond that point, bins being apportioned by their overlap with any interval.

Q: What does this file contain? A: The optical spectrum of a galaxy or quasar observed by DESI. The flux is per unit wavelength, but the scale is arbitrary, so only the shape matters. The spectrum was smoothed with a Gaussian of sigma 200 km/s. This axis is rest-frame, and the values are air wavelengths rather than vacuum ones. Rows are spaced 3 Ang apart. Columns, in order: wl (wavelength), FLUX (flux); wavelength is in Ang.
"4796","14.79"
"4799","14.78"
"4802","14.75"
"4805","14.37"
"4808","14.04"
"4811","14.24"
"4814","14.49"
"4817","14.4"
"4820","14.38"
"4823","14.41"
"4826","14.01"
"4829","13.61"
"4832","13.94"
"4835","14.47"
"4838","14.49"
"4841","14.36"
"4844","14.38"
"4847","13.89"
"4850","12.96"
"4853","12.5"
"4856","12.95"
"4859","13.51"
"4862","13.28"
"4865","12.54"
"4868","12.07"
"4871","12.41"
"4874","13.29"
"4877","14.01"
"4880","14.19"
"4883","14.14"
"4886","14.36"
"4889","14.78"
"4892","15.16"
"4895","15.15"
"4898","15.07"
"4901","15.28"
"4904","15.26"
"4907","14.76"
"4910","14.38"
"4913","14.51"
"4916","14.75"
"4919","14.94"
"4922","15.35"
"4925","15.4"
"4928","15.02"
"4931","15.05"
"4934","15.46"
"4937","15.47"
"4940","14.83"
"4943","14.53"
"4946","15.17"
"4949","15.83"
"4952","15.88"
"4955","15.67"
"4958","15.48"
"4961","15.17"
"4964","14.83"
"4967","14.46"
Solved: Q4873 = 2.3 Ang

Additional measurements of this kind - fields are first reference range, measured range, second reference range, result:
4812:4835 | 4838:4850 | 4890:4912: 0.3 Ang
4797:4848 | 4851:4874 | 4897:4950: 2.8 Ang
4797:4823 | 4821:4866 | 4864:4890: 0.9 Ang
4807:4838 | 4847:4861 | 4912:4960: 1.4 Ang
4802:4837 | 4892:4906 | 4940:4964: -0.3 Ang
